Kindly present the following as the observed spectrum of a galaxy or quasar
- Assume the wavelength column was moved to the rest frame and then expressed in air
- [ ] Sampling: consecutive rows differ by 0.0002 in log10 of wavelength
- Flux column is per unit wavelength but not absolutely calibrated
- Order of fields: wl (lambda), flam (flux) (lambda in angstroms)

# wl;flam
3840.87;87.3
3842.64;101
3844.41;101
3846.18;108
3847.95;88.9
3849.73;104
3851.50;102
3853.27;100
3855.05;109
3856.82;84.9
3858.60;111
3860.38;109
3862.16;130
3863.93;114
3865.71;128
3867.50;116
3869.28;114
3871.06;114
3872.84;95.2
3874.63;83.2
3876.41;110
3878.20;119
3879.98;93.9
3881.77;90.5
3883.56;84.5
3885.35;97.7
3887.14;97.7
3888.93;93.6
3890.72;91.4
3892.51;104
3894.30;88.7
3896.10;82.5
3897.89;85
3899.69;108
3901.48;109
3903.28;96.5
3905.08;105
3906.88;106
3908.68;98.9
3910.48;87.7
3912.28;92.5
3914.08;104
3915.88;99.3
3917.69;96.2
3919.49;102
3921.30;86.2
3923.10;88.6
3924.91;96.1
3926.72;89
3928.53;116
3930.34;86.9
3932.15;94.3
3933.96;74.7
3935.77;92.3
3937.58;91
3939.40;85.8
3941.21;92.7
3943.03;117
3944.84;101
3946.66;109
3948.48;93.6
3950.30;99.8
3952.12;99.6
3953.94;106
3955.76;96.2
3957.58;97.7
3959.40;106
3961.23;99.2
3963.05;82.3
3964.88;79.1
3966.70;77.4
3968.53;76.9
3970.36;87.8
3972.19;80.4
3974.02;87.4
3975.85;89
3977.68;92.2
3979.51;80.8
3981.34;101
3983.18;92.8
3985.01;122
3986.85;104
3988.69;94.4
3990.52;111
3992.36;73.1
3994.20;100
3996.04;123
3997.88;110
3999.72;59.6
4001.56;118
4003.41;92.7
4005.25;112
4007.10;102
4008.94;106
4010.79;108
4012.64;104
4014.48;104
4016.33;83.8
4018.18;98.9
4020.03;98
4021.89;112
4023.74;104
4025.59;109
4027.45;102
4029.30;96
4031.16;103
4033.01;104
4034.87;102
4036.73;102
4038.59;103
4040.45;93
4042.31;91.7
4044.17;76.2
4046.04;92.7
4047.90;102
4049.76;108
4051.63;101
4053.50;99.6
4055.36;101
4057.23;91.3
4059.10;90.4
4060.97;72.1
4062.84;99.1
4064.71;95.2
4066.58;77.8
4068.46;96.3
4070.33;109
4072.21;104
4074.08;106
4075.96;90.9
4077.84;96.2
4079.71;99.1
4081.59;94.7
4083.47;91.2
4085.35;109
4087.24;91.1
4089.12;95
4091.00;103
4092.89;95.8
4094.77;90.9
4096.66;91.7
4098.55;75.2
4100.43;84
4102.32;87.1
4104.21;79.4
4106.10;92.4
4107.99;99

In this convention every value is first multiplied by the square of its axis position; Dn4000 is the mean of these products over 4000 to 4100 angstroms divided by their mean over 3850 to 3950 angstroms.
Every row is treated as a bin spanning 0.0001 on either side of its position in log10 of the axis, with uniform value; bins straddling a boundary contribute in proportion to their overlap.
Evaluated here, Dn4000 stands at 1.06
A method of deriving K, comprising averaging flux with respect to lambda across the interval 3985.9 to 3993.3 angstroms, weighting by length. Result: 95.7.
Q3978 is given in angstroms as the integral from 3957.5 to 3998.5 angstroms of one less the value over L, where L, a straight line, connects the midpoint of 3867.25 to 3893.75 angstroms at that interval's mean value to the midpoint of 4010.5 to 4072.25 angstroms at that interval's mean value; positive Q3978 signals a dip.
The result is 1.9 angstroms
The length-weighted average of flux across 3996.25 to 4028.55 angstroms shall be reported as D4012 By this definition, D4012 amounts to 102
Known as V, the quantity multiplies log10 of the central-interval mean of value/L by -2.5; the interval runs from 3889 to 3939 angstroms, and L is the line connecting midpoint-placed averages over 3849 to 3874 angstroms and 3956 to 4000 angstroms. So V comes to 0.08 mag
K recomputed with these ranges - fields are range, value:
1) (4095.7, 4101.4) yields 83.7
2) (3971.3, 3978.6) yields 87.3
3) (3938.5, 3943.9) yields 98.4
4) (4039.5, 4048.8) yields 91.1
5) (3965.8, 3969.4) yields 77.1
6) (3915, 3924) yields 94.4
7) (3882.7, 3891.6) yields 93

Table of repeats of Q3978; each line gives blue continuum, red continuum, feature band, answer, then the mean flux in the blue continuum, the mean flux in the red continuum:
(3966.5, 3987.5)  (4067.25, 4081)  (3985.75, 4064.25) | -3.0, 91.3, 99.6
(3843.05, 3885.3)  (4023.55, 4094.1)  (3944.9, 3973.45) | 2.3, 105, 97.2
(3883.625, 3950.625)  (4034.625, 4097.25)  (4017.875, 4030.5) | -0.9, 96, 95.9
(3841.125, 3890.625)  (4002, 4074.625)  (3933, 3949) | 1.0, 103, 98.9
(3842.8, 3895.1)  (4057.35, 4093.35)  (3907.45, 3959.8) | 2.1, 103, 95.5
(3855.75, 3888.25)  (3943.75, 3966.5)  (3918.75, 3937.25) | 1.3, 105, 97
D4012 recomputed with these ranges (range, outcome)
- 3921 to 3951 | 95.1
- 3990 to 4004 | 98.2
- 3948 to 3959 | 99.4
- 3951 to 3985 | 91.6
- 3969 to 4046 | 98.2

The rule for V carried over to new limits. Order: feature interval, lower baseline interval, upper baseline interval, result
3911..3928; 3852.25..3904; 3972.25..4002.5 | 0.06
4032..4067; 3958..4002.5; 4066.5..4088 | 0.02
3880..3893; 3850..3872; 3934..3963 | 0.14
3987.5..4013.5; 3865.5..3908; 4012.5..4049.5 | -0.02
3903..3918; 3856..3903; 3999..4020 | 0.03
